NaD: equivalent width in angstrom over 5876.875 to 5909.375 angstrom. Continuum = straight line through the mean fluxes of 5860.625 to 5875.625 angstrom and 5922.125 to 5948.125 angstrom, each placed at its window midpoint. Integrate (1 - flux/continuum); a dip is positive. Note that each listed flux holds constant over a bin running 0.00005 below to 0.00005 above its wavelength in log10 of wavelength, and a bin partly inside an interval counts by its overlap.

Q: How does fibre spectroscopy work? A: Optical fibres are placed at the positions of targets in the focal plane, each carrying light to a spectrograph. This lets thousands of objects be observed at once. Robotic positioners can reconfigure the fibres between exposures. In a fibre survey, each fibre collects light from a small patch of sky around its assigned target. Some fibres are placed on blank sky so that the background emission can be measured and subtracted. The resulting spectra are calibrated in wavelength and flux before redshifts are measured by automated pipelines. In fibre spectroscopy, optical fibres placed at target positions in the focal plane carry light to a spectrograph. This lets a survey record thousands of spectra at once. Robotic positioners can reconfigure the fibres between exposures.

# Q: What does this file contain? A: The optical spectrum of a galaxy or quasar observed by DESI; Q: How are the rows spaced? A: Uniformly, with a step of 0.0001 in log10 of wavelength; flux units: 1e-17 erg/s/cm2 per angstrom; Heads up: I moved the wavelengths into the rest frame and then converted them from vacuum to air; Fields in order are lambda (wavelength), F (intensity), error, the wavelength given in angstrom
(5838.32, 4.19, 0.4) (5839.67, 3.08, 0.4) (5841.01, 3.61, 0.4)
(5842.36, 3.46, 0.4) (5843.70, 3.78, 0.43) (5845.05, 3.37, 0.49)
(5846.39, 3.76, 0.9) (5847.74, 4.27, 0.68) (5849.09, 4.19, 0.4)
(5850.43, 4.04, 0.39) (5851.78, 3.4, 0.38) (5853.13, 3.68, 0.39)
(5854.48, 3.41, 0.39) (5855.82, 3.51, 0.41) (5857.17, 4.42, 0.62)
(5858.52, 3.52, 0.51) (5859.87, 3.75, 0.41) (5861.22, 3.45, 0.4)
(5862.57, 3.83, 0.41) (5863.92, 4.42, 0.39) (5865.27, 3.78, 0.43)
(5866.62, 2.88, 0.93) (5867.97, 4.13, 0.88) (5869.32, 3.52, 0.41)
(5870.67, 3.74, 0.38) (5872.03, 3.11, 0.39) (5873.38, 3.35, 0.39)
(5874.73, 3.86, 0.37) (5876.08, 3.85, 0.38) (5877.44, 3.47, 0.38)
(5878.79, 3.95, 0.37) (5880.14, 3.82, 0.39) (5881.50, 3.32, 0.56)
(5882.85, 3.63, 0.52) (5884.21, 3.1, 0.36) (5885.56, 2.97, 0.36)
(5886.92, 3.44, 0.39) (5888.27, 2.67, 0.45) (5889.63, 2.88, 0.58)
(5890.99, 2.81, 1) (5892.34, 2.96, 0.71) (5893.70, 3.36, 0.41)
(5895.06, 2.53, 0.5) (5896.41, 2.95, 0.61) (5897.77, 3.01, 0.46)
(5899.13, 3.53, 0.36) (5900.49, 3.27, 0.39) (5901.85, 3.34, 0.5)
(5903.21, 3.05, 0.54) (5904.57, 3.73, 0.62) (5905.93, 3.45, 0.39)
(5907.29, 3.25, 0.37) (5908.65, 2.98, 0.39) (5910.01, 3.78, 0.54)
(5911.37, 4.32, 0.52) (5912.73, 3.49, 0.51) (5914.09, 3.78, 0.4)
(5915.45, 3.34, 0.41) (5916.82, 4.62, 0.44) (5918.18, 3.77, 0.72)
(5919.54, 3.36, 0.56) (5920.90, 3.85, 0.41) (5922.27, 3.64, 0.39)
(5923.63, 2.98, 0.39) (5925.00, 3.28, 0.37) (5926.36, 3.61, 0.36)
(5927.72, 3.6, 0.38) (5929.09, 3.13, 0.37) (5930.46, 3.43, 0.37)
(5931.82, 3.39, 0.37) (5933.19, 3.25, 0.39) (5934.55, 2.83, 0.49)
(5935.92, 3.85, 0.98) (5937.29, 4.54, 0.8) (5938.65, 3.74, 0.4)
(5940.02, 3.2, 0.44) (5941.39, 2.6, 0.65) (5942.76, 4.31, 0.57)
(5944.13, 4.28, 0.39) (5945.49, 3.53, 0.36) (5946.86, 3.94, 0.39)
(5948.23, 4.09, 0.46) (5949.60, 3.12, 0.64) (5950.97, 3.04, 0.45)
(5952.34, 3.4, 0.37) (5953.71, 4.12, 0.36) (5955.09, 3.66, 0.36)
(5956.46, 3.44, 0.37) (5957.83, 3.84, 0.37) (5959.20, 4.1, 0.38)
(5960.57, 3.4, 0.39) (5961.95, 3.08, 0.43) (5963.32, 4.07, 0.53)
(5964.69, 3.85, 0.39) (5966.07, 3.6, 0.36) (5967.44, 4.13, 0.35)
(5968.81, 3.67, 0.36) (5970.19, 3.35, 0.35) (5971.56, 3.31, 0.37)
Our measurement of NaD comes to 3.4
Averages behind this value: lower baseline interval 3.65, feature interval 3.23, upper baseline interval 3.54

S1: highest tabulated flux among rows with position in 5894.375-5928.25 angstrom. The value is 4.62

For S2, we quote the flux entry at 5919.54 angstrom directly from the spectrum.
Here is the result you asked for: 3.36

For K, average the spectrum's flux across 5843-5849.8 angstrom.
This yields 3.88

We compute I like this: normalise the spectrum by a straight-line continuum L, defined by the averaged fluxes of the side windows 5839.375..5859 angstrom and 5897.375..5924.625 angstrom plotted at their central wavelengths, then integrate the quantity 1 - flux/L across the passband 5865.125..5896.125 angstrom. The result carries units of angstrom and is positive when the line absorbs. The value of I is 2.41 angstrom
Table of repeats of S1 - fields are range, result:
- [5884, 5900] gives 3.53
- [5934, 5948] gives 4.54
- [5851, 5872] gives 4.42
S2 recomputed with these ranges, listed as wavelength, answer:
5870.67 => 3.74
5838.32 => 4.19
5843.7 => 3.78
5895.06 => 2.53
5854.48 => 3.41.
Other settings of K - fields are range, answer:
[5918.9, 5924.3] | 3.46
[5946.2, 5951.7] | 3.54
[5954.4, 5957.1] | 3.55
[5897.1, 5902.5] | 3.28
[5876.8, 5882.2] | 3.65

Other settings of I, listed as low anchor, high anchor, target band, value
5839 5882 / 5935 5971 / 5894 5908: 1.78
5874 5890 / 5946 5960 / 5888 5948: 1.76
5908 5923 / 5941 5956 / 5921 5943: 1.41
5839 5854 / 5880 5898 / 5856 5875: -1.49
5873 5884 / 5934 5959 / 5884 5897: 2.43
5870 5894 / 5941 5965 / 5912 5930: -0.25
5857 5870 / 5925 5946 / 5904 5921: -0.26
